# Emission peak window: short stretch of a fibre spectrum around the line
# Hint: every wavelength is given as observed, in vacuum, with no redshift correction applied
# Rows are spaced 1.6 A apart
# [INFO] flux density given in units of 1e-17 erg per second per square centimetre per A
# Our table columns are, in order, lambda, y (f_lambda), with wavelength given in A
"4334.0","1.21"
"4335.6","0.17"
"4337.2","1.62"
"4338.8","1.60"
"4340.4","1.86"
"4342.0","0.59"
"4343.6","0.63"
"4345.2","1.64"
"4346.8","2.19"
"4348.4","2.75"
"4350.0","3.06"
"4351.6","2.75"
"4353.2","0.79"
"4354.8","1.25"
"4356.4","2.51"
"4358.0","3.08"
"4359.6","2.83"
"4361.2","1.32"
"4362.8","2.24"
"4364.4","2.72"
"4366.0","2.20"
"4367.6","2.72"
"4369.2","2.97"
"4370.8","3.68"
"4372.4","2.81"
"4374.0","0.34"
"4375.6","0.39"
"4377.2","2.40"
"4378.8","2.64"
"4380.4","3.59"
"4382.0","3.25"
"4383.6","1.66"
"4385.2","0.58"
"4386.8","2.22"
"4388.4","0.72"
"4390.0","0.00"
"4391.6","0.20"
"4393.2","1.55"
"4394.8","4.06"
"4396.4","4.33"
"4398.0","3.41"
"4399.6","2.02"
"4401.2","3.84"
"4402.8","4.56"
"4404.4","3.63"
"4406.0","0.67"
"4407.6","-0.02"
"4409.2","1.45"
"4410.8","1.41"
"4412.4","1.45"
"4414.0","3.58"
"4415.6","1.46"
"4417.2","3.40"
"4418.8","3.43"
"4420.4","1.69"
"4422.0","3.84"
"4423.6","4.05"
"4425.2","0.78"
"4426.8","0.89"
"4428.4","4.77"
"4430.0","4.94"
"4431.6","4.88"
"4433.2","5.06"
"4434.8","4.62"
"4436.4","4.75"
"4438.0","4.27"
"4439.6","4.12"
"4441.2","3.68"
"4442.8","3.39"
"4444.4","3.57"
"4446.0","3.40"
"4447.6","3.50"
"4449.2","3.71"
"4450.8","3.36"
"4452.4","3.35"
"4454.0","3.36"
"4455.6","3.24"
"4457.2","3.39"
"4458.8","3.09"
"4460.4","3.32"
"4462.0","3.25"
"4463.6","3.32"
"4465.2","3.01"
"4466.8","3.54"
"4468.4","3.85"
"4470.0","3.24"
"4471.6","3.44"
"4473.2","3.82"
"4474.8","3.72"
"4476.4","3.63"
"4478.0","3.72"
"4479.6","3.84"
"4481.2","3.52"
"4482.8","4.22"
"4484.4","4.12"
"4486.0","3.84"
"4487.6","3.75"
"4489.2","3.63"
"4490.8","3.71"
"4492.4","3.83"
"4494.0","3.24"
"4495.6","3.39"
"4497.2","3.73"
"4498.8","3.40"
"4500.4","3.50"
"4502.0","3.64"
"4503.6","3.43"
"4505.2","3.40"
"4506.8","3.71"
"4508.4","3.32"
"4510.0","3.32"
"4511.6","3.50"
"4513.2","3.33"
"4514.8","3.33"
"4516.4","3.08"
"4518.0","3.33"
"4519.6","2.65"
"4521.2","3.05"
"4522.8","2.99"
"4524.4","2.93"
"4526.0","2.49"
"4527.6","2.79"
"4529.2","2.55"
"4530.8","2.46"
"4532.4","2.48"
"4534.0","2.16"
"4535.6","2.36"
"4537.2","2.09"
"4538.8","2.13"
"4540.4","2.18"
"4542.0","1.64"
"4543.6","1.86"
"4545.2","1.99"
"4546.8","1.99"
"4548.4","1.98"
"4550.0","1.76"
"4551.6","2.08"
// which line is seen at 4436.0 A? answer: Lyman alpha 1216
